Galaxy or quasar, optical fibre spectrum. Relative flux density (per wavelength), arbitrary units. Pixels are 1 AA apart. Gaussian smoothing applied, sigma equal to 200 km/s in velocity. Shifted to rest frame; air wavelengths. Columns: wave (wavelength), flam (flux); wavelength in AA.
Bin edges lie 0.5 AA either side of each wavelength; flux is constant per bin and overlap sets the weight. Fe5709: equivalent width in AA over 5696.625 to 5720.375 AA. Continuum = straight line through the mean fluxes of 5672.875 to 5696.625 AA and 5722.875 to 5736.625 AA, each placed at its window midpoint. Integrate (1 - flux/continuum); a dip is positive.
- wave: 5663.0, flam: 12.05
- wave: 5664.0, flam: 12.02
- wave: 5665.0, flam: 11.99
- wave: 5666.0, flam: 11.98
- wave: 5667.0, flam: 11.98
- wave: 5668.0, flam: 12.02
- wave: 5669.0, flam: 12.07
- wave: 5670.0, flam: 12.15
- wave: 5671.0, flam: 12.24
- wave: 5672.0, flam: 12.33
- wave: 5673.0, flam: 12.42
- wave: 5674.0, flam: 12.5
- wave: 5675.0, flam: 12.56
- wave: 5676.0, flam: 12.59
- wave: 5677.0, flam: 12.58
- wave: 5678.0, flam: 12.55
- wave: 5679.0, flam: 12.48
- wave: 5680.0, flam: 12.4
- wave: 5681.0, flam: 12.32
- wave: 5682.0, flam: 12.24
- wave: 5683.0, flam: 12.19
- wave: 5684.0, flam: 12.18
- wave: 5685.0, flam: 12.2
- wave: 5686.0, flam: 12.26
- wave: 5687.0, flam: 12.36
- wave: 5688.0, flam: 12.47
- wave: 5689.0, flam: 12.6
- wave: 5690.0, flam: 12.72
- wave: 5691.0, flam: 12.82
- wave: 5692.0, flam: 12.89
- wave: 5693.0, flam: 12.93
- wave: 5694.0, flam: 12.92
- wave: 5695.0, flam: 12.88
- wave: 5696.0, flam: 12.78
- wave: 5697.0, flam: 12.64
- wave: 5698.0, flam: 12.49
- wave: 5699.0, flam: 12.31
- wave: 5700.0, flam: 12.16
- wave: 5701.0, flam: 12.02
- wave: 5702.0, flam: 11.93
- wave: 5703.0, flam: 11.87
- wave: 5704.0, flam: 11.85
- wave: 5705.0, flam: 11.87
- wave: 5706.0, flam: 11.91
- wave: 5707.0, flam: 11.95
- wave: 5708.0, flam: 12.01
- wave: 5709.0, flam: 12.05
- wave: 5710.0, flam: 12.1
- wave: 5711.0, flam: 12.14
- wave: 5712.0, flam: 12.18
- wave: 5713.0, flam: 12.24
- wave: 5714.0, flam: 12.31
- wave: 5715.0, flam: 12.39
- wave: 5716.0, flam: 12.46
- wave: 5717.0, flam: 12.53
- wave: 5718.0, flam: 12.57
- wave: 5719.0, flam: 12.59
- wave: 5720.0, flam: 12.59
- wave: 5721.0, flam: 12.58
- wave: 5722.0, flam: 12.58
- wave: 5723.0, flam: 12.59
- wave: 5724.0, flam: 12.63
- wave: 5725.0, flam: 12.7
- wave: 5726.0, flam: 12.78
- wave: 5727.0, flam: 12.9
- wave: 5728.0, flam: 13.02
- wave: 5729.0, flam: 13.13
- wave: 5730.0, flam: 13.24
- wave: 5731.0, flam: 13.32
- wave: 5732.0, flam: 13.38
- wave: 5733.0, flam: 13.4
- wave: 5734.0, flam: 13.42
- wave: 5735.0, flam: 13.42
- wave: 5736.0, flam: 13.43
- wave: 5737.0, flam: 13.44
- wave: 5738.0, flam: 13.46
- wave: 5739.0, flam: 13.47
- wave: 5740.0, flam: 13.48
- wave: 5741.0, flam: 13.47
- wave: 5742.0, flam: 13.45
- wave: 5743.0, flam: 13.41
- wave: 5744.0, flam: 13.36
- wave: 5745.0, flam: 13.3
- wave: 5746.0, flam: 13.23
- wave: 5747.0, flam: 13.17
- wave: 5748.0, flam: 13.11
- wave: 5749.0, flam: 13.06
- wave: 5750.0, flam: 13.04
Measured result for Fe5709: 1.2 AA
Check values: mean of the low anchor 12.5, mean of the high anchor 13.1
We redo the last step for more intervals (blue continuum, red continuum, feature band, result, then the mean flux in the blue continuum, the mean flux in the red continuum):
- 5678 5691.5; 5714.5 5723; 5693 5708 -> 0.2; 12.4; 12.5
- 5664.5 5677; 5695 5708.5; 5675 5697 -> -0.6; 12.2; 12.2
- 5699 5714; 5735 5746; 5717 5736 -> -0.1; 12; 13.4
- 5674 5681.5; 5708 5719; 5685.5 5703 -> -0.2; 12.5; 12.3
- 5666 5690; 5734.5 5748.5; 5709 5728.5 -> 0.7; 12.3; 13.4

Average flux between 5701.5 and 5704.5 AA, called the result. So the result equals 11.9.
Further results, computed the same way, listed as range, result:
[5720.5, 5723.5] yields 12.6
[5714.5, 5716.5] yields 12.4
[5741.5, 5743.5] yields 13.4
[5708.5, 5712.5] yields 12.1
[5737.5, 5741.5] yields 13.5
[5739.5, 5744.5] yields 13.4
